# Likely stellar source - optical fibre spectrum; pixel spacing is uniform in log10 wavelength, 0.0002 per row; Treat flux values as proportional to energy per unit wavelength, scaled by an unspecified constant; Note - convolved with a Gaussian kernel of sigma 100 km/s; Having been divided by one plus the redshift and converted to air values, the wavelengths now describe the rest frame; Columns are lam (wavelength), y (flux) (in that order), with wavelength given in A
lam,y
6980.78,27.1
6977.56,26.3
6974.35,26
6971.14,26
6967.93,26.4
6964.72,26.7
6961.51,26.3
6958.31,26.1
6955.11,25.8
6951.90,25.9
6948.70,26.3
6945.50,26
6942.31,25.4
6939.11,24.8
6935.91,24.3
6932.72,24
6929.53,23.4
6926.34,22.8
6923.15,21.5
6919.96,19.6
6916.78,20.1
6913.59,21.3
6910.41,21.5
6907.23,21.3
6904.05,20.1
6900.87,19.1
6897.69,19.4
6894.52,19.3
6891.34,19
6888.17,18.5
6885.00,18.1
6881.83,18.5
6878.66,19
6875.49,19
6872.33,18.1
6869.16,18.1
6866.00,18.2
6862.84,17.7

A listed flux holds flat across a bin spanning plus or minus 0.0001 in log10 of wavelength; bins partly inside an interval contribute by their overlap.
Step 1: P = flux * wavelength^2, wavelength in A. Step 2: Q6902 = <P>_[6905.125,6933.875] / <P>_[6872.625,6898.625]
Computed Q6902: 1.16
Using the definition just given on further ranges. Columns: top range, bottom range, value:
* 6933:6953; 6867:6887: 1.40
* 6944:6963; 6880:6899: 1.41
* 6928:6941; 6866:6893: 1.33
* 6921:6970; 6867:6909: 1.34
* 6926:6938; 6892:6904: 1.24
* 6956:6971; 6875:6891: 1.45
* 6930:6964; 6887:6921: 1.29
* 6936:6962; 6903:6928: 1.23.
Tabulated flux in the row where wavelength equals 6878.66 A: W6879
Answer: 19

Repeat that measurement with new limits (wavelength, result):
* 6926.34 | 22.8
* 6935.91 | 24.3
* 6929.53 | 23.4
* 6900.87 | 19.1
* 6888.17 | 18.5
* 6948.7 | 26.3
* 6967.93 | 26.4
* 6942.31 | 25.4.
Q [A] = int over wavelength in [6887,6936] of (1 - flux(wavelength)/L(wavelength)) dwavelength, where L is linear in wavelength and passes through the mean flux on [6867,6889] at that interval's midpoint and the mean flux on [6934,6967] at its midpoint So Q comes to 2.2 A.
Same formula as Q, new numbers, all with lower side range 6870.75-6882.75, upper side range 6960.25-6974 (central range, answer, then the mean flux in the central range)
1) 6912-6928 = 0.9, 21.1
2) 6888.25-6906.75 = 0.9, 19.4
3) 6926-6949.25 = -0.8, 24.7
